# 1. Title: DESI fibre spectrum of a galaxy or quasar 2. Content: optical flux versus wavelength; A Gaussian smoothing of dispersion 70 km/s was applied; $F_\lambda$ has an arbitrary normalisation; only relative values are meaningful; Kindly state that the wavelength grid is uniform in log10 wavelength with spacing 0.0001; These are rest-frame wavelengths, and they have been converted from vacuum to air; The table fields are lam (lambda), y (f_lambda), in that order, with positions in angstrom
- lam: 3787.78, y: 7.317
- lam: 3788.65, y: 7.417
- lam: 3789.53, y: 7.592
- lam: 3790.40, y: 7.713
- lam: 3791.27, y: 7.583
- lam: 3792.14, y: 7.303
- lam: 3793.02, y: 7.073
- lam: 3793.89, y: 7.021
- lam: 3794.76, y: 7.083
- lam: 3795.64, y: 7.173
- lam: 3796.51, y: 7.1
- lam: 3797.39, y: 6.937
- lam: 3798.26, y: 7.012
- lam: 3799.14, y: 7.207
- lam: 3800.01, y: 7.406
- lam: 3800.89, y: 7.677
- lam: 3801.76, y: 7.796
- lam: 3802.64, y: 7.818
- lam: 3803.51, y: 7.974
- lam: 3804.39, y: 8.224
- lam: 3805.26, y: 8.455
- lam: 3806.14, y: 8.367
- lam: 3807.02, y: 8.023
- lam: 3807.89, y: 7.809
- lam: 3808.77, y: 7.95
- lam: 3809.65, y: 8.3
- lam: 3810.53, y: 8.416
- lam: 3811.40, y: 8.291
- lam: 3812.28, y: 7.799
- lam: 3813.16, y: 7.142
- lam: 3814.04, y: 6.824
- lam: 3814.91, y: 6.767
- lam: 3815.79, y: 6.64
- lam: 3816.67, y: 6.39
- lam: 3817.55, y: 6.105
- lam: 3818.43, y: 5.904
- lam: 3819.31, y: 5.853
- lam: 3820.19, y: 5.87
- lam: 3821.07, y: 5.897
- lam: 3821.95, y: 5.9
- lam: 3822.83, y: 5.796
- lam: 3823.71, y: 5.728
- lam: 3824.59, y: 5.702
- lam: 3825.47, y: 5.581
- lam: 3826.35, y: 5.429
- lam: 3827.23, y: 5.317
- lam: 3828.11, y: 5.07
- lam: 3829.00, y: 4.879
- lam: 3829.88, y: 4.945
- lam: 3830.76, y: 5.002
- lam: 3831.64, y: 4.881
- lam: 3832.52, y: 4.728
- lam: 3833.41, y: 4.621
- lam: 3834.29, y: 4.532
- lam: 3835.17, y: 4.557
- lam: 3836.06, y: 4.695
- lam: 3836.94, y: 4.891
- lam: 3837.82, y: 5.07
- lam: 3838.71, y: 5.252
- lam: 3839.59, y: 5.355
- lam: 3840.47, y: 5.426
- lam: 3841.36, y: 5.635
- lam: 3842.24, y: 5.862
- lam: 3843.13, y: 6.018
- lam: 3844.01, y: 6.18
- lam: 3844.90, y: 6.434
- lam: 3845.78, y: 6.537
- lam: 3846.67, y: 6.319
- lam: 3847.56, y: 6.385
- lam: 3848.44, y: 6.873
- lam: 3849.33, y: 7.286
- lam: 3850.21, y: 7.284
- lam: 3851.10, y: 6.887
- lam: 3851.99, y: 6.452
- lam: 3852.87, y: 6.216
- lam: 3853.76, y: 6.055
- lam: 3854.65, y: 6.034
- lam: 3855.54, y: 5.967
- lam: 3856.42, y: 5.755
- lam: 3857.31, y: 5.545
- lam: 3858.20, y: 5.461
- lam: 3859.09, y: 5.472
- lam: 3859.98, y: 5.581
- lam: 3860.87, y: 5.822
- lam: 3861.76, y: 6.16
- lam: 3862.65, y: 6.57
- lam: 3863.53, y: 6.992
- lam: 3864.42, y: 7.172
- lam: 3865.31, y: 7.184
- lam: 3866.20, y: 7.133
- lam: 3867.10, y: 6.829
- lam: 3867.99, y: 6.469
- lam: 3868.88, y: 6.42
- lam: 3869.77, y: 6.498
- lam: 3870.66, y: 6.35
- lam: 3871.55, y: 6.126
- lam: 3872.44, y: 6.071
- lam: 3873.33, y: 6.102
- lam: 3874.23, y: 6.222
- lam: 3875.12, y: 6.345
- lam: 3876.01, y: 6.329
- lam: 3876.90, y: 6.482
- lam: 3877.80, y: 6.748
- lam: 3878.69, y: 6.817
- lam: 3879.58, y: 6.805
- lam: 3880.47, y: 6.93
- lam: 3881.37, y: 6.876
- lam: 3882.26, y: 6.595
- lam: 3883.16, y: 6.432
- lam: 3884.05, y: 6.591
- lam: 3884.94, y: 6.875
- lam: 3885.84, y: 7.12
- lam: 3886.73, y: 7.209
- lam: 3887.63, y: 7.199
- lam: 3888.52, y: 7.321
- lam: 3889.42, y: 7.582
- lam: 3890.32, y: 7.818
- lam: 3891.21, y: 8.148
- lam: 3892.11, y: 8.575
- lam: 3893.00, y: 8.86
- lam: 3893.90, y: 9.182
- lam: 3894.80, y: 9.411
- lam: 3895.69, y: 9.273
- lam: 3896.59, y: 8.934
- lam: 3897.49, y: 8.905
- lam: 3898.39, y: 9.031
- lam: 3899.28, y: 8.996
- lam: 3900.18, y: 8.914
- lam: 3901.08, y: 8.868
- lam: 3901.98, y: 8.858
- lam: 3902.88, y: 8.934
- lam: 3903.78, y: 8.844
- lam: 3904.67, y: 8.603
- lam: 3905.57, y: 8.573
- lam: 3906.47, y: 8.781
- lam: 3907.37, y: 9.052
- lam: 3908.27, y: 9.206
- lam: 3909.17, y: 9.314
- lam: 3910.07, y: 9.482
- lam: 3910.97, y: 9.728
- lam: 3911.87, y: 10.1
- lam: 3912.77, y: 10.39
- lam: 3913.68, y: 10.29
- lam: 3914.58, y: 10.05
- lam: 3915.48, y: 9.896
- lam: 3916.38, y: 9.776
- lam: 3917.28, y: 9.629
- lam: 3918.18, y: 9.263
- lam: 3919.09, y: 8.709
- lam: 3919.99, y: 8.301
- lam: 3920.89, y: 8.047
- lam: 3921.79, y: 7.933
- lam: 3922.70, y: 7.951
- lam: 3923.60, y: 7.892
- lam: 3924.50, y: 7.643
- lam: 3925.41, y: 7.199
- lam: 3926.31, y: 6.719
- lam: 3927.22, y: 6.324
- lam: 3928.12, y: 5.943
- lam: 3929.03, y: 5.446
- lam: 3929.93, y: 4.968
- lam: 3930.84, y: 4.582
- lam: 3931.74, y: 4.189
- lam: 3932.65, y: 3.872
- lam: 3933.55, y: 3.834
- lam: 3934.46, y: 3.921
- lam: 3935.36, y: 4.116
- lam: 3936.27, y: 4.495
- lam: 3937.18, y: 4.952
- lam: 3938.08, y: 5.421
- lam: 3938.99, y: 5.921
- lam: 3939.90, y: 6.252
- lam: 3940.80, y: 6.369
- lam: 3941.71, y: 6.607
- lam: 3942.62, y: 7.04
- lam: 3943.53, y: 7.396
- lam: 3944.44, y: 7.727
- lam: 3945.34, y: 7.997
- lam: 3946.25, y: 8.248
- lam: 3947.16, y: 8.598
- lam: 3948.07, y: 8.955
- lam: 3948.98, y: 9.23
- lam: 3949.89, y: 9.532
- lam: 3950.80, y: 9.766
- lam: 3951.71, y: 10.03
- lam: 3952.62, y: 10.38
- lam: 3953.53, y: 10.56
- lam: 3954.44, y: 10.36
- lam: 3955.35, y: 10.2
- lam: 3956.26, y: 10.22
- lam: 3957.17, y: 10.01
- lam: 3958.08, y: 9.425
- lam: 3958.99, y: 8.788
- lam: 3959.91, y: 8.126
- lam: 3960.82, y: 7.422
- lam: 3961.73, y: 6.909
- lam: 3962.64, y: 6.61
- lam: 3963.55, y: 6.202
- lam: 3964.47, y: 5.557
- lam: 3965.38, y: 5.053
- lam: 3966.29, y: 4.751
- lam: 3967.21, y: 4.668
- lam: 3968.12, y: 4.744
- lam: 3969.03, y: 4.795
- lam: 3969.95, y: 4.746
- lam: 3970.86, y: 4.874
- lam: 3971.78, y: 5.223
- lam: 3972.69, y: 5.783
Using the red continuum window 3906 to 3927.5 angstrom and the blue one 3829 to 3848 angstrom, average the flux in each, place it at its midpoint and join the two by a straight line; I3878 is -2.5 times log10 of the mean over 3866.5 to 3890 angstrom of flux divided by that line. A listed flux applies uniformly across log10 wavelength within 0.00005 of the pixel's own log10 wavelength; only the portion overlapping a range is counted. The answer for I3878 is 0.07 mag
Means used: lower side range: 5.39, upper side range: 8.84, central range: 6.67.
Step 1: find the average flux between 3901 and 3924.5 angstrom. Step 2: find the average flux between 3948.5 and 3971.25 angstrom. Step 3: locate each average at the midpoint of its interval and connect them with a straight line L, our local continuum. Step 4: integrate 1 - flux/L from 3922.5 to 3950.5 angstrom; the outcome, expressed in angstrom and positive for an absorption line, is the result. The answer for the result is 6.4 angstrom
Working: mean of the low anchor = 9.07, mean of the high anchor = 7.73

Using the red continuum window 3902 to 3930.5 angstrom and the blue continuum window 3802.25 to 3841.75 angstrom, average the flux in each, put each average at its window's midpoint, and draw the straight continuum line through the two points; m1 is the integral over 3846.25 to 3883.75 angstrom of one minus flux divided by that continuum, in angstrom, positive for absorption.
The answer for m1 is 4.2 angstrom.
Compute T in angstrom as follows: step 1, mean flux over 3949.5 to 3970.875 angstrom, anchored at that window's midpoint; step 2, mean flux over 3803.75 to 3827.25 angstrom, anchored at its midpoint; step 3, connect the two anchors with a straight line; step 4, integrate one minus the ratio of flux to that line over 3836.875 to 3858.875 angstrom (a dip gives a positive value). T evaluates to 3.1 angstrom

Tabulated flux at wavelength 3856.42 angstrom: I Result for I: 5.755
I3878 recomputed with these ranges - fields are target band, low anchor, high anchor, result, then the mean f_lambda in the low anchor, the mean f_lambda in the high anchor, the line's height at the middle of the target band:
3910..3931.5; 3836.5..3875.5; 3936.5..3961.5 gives -0.07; 6.2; 8.31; 7.67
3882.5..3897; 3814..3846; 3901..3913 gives 0.07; 5.55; 9.19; 8.37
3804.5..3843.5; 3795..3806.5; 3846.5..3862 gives 0.15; 7.61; 6.19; 6.99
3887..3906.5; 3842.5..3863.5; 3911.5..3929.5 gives -0.13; 6.24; 8.36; 7.61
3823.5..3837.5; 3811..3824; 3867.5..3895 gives 0.29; 6.46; 7.03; 6.58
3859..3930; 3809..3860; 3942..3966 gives -0.08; 5.97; 8.44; 7.21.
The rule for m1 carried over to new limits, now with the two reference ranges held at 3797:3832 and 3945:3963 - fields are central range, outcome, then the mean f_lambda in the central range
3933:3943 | 3.96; 5.33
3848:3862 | 2.32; 6.18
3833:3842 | 2.65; 5.03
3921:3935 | 4.37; 5.93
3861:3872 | 1.41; 6.64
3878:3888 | 1.31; 6.86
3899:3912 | -1.24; 9.06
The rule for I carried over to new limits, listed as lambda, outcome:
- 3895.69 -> 9.273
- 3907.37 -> 9.052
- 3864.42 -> 7.172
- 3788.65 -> 7.417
